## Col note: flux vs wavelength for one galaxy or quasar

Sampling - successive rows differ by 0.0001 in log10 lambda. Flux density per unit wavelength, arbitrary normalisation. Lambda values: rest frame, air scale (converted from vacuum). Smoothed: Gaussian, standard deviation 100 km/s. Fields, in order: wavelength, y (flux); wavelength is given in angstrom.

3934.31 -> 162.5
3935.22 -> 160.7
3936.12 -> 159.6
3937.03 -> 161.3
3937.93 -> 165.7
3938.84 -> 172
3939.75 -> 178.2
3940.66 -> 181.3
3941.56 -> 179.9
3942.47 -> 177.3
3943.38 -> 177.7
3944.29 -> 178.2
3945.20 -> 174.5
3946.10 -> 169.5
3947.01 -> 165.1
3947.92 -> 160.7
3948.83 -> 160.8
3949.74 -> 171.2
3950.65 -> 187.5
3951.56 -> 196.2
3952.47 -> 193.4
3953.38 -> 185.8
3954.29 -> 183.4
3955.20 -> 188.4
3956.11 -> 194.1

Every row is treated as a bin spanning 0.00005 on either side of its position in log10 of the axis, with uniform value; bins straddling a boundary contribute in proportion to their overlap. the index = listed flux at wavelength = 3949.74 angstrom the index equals 171.2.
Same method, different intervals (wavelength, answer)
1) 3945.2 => 174.5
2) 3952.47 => 193.4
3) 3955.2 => 188.4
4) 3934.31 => 162.5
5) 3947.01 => 165.1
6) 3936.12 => 159.6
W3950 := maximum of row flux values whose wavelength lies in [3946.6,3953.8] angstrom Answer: 196.2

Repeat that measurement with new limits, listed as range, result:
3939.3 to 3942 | 181.3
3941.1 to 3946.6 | 179.9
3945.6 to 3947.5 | 169.5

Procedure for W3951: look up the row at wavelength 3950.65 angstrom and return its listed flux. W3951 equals 187.5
